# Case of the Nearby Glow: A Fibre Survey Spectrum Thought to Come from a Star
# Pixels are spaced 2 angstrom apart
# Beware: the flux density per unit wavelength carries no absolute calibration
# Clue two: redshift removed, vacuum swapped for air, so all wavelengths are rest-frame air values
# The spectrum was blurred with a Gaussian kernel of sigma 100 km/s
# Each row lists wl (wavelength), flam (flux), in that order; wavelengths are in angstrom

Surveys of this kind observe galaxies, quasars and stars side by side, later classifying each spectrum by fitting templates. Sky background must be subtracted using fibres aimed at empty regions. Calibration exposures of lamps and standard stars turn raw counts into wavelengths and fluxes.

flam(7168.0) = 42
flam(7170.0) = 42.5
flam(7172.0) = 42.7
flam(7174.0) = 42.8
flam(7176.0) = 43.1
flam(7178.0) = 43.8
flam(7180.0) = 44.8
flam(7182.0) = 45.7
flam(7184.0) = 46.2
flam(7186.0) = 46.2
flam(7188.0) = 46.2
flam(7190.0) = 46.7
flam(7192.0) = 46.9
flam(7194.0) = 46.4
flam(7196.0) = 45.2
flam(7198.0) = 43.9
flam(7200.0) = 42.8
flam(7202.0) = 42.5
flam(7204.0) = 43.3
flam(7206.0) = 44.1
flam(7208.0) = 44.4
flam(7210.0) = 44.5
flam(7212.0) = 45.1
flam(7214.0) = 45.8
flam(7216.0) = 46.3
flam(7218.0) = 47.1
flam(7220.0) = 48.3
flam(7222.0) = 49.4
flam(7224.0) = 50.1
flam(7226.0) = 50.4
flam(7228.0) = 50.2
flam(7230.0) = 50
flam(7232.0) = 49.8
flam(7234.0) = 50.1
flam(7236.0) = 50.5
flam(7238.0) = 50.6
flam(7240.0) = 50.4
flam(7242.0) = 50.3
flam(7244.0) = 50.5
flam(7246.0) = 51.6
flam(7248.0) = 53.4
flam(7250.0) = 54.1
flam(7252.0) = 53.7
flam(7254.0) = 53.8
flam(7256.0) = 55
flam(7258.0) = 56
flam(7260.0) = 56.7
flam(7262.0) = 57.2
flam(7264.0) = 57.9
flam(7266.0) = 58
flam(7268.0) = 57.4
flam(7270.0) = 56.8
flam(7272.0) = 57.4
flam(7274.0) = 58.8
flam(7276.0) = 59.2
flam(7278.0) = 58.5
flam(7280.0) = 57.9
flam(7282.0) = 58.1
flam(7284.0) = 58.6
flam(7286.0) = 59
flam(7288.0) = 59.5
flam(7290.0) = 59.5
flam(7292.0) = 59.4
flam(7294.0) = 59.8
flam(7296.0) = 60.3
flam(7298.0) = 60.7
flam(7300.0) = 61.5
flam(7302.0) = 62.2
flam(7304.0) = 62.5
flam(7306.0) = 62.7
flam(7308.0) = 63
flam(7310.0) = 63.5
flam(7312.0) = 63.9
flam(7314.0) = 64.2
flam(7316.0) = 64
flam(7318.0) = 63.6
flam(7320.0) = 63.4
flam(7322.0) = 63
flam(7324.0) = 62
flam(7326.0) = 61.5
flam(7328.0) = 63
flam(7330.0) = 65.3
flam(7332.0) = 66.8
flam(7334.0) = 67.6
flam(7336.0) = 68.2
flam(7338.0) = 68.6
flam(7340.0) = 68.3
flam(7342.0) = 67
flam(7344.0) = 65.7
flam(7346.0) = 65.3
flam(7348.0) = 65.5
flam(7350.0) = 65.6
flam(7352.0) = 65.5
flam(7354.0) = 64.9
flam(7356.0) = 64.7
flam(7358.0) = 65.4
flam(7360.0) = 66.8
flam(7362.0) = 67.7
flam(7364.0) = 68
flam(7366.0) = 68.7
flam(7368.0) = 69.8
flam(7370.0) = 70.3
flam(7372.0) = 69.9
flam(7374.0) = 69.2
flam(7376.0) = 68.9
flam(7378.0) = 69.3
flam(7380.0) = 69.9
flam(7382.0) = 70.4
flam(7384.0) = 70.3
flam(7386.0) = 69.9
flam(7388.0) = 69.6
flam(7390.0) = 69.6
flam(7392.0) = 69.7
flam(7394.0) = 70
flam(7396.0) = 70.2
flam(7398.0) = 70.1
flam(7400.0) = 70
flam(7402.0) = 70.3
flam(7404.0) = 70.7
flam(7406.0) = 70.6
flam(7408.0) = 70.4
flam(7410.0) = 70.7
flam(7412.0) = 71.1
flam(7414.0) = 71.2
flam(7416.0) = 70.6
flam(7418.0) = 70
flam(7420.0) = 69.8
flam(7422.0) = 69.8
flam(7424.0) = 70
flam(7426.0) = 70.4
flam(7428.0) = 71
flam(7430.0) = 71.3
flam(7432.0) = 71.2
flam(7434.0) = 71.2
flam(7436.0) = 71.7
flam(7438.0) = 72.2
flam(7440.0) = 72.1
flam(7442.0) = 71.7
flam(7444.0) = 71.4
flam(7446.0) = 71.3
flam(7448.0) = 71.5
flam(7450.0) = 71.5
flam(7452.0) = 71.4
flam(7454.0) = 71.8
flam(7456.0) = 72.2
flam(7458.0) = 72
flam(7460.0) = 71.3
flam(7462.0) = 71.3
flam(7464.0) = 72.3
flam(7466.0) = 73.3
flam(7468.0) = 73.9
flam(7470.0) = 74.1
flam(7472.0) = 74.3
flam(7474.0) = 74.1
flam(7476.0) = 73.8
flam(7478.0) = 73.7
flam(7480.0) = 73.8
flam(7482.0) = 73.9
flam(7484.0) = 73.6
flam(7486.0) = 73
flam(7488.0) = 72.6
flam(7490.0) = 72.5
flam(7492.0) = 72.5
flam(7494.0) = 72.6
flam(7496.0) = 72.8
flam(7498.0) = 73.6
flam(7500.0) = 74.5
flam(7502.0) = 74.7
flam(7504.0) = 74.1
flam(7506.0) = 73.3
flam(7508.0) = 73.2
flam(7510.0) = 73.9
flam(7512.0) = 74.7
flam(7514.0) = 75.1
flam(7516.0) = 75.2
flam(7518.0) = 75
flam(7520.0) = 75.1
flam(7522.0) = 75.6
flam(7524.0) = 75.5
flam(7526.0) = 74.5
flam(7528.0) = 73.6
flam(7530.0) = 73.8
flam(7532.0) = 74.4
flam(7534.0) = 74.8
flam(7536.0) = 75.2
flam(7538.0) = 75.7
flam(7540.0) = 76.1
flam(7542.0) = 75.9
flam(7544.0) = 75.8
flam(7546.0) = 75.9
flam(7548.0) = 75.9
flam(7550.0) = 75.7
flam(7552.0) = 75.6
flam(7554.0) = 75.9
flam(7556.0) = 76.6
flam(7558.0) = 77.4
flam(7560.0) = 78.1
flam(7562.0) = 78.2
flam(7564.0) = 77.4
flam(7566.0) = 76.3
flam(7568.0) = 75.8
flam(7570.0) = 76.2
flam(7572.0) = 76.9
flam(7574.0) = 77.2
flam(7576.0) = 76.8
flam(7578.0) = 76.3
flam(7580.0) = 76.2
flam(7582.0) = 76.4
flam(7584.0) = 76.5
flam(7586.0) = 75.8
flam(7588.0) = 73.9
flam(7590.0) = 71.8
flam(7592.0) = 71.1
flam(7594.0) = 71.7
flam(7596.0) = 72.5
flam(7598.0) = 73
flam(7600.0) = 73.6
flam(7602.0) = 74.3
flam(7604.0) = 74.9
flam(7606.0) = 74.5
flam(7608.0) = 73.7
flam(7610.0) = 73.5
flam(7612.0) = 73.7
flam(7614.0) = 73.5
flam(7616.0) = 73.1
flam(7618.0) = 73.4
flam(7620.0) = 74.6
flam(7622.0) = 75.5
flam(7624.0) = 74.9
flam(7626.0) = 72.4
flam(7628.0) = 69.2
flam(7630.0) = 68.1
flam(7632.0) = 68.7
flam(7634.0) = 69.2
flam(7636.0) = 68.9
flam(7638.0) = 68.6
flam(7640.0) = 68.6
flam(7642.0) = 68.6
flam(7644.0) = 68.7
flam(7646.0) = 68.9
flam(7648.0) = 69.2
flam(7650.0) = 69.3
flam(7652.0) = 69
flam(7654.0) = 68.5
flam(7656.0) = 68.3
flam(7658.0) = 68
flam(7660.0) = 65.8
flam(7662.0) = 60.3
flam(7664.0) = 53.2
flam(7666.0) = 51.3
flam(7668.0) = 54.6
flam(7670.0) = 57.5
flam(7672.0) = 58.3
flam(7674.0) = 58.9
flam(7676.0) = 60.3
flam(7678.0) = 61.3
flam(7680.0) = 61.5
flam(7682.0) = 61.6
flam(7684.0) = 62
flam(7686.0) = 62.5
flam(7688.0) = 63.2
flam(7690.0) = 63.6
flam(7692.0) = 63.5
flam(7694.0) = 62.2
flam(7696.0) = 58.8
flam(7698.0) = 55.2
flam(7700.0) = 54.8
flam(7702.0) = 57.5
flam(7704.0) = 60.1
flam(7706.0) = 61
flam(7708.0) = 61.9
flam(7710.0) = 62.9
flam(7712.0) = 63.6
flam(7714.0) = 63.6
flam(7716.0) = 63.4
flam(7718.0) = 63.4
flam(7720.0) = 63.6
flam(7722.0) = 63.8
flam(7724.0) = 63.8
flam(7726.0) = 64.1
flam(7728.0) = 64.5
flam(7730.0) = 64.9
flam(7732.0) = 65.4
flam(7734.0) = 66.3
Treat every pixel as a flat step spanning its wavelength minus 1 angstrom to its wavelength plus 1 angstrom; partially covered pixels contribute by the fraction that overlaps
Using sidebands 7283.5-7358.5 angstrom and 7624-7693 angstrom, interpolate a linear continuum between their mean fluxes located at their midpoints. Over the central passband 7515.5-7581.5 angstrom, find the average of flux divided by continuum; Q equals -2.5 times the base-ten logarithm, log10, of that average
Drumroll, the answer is -0.18 mag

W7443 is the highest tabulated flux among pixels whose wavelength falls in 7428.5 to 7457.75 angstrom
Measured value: 72.2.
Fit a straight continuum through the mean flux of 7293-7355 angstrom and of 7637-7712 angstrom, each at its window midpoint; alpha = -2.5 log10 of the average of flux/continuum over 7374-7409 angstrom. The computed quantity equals -0.10 mag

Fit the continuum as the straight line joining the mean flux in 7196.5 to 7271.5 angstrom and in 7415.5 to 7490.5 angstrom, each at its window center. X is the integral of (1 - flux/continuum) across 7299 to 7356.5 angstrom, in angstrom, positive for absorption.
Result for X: -4.79 angstrom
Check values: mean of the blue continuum 50.3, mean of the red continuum 72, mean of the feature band 64.6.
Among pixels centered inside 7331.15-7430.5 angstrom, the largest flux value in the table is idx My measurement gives 71.3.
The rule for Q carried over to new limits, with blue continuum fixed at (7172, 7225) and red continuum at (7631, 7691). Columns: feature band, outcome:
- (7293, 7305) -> -0.23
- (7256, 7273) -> -0.19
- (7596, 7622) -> -0.19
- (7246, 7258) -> -0.14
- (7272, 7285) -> -0.20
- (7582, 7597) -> -0.20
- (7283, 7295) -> -0.21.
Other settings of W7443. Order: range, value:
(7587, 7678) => 75.5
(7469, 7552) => 76.1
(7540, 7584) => 78.2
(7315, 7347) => 68.6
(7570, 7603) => 77.2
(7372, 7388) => 70.4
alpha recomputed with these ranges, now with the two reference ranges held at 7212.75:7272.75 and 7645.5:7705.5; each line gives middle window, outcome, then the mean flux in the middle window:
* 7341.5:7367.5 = -0.209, 66.3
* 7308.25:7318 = -0.186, 63.8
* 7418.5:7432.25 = -0.246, 70.4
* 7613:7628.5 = -0.213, 73.5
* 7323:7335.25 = -0.190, 64.4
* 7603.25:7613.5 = -0.226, 74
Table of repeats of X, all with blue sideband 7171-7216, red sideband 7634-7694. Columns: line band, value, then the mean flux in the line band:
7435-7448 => -4.0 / 71.7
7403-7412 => -2.9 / 70.7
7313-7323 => -2.8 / 63.6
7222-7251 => -2.7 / 50.8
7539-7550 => -3.2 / 75.9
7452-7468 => -4.8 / 72.1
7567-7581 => -3.8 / 76.5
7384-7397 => -4.3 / 69.9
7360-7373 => -4.3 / 68.9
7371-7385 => -4.7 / 69.7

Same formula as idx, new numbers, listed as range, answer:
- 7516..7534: 75.6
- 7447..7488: 74.3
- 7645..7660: 69.3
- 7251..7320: 64.2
